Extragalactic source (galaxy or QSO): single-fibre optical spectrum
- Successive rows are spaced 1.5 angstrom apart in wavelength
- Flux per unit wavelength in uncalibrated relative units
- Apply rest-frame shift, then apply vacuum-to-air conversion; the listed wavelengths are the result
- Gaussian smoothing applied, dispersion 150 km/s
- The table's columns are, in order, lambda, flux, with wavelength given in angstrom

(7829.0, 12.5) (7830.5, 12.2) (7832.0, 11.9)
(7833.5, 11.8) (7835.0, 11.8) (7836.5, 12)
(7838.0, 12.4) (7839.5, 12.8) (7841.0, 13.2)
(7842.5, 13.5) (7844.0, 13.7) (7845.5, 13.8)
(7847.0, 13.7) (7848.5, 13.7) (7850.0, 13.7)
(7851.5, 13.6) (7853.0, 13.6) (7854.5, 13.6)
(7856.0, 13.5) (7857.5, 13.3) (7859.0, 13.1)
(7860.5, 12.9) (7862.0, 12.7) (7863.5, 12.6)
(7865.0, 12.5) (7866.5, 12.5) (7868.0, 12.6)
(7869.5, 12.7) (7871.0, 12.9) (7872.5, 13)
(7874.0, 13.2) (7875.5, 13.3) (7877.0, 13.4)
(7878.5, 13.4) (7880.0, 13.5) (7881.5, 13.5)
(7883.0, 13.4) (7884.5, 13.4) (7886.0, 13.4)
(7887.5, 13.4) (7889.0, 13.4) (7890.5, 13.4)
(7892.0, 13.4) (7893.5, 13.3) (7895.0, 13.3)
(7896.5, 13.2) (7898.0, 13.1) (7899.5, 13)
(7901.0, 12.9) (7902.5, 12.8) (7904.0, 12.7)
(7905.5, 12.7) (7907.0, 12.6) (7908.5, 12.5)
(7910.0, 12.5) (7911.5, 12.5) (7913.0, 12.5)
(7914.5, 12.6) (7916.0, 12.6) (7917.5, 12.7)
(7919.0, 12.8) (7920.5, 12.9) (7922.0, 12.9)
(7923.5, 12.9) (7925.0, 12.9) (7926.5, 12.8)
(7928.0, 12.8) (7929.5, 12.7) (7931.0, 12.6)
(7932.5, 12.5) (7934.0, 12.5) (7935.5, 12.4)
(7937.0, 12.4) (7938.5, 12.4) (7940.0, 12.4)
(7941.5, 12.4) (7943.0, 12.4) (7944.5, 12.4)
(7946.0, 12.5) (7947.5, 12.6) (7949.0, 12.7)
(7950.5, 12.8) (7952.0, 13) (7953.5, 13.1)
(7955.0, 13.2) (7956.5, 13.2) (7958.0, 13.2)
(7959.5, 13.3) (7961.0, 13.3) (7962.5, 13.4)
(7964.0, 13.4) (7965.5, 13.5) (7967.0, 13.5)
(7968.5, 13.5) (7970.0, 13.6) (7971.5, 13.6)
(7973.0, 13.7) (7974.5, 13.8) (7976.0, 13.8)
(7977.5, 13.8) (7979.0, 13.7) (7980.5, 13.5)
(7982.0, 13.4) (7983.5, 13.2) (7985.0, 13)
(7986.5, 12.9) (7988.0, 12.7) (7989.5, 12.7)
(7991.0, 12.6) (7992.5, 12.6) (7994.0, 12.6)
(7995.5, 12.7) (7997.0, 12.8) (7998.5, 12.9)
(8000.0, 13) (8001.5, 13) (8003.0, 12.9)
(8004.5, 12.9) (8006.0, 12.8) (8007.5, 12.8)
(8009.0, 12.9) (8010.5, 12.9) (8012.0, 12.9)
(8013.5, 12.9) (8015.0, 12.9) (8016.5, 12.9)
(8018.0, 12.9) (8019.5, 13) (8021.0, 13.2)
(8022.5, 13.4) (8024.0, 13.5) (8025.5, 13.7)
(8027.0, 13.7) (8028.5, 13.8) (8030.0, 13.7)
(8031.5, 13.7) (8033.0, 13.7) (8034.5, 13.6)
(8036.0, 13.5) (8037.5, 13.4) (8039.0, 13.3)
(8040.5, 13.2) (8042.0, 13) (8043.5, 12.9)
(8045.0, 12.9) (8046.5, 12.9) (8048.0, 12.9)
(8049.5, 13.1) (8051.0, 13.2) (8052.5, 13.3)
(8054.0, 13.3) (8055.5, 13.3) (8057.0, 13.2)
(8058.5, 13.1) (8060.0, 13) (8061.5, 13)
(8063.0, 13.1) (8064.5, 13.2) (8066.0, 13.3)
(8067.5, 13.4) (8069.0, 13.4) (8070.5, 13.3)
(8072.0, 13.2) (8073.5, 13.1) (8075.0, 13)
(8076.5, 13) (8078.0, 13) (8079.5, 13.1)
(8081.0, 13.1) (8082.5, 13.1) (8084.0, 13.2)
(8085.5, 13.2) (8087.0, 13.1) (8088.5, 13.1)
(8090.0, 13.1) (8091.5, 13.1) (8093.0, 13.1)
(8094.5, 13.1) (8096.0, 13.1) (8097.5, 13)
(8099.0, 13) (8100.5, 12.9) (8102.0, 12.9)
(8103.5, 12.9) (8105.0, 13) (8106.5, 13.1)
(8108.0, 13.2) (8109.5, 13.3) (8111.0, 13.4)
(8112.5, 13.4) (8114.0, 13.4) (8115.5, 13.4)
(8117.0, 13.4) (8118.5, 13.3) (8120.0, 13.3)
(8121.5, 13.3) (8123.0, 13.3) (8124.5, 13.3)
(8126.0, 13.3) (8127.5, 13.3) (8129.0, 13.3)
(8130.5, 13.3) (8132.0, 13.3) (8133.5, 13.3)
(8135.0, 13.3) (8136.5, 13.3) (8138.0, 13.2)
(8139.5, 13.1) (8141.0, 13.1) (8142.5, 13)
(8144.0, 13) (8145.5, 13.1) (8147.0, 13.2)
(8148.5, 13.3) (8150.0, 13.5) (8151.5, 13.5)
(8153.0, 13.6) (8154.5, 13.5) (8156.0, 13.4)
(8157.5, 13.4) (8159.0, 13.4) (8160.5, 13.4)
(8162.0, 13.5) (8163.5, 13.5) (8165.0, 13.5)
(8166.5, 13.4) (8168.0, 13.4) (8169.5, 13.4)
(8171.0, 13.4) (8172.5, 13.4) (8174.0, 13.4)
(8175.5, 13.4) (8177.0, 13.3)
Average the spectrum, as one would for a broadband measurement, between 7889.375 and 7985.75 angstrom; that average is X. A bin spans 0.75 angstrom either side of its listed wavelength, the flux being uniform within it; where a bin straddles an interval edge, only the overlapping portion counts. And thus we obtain 13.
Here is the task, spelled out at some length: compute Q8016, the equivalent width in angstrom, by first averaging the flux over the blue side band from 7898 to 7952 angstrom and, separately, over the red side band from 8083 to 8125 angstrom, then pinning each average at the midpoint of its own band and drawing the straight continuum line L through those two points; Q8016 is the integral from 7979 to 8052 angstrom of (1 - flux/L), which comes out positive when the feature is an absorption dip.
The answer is -1.1 angstrom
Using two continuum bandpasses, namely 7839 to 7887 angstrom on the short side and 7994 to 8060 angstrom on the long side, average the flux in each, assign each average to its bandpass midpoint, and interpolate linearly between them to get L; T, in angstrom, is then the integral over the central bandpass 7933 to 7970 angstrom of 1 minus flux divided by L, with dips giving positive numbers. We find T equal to 0.8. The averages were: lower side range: 13.2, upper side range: 13.1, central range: 12.9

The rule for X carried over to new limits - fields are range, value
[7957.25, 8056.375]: 13.2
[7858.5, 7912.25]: 13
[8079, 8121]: 13.2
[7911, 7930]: 12.7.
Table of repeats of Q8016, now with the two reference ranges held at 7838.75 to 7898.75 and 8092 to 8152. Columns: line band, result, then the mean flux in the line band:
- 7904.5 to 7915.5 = 0.6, 12.6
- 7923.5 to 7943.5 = 1.0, 12.6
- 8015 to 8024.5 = 0.1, 13.1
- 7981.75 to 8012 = 0.9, 12.9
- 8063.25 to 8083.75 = 0.1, 13.2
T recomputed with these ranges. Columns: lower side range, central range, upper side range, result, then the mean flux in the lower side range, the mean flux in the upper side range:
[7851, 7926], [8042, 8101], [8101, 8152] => 0.3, 13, 13.2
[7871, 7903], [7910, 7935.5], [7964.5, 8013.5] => 1.0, 13.3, 13.1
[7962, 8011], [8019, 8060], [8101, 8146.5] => -0.4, 13.2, 13.2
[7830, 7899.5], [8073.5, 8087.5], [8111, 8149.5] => 0.2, 13.1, 13.3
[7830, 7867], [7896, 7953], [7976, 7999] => 1.5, 13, 13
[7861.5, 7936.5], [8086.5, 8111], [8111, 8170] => 0.3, 12.9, 13.3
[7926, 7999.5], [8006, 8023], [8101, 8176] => 0.2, 13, 13.3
